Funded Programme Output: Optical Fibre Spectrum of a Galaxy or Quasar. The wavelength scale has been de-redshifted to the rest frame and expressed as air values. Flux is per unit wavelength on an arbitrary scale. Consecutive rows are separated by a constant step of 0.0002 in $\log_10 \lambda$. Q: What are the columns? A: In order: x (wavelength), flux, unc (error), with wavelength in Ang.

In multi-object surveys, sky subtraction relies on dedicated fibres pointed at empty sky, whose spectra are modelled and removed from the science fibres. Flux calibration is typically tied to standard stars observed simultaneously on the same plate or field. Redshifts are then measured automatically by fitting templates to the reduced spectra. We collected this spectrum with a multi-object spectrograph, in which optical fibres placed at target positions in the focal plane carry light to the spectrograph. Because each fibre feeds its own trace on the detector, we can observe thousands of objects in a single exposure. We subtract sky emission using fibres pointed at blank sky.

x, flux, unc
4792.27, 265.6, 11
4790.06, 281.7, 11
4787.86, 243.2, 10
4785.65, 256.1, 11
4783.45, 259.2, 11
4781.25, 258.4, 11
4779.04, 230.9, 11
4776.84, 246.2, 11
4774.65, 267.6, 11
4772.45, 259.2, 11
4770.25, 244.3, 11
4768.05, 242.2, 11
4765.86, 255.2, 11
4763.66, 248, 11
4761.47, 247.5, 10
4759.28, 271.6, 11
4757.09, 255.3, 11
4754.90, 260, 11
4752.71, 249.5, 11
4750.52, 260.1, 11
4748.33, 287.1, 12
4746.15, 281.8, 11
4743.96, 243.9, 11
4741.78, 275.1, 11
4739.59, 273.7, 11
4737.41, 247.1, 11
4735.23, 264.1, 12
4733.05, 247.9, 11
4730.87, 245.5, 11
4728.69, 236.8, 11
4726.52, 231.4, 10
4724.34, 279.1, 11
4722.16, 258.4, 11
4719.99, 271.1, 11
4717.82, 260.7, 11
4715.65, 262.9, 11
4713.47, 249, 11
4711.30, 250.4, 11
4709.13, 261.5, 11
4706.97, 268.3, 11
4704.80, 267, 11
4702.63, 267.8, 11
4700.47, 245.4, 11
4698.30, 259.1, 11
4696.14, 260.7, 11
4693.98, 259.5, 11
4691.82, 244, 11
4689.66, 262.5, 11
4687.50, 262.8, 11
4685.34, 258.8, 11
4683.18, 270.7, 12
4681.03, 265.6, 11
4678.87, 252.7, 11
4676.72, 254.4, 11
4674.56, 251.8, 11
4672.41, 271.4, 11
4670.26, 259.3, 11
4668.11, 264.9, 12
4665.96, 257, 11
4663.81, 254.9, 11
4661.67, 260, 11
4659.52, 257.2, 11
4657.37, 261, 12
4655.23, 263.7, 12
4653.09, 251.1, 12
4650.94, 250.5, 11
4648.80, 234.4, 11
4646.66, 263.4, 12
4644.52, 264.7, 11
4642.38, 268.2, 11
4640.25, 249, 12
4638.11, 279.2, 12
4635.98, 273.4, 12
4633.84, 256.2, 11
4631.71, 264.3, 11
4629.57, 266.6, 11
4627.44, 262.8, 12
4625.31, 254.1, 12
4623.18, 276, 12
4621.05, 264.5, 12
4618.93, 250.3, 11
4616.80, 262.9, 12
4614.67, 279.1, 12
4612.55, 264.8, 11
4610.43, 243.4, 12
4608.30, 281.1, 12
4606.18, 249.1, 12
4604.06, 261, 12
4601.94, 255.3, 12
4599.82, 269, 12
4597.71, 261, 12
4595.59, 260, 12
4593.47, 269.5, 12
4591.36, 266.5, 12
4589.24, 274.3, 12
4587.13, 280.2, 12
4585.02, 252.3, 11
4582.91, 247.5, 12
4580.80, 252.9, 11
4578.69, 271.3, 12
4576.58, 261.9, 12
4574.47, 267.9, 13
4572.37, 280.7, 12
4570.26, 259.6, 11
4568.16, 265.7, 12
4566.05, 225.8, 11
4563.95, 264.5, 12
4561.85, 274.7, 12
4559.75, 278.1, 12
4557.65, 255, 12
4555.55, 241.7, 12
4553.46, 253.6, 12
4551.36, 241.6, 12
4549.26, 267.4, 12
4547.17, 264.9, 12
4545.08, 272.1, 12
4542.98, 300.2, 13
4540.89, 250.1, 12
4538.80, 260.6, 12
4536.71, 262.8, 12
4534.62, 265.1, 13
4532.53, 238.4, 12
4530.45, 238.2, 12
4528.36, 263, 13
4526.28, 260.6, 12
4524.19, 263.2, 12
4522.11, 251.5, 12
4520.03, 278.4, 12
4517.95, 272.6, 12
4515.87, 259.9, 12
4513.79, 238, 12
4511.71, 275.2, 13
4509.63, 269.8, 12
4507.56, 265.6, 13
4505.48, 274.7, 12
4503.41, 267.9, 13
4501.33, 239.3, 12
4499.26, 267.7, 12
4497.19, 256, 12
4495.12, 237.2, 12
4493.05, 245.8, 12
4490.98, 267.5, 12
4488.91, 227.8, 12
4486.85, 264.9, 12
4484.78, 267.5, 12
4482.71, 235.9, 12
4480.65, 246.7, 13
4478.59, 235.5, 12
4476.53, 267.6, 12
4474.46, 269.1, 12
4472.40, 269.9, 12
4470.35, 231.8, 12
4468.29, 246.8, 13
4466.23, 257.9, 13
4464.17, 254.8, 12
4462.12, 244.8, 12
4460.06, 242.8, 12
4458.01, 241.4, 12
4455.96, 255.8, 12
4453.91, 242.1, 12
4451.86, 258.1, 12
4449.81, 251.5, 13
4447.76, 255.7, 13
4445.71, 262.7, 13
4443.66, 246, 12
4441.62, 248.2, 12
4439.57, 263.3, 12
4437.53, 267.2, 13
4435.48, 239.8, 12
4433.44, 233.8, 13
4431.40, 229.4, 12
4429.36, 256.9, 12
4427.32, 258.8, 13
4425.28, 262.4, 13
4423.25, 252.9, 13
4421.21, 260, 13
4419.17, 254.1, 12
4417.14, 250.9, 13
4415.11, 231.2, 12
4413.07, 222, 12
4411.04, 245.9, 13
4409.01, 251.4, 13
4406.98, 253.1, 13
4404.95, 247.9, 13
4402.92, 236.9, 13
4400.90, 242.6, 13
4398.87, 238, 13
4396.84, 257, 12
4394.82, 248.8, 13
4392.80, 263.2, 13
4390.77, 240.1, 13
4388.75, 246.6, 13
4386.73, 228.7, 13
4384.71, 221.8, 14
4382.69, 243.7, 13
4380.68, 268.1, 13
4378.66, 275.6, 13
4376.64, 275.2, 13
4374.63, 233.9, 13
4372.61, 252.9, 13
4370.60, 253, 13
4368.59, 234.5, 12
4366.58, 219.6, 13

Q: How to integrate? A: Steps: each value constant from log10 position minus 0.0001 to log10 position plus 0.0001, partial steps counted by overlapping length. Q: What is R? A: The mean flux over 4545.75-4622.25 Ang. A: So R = 262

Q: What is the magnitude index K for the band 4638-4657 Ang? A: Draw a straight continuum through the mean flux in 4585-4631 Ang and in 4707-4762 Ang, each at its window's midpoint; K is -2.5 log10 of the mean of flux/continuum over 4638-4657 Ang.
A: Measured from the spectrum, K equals 0.02 mag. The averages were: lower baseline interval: 264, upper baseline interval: 259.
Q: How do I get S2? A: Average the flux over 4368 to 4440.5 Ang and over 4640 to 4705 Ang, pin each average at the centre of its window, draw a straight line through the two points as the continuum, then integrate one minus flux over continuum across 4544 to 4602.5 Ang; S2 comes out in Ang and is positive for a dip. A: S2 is -1.66 Ang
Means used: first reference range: 248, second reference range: 259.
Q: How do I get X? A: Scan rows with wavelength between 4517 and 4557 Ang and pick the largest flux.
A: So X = 300.2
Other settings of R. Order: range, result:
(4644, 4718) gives 258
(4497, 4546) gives 262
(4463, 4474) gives 253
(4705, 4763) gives 259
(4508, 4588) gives 261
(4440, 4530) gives 255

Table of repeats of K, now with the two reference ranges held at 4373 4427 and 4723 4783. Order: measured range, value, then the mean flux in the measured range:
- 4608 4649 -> -0.04 mag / 263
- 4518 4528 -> -0.06 mag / 264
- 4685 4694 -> -0.01 mag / 257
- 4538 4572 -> -0.04 mag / 261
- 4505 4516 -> -0.05 mag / 264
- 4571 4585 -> -0.04 mag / 263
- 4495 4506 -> -0.03 mag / 258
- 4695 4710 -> -0.03 mag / 261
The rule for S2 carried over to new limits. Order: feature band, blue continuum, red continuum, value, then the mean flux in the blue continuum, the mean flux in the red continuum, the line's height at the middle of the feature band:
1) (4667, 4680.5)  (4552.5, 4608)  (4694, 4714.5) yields 0.02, 262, 259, 260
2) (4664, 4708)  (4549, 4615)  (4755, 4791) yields -0.43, 262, 254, 258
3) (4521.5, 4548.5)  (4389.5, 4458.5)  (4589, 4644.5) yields -0.36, 249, 264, 258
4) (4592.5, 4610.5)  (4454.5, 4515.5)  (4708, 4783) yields -0.48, 254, 257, 255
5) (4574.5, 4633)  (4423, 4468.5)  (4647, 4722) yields -1.60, 251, 259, 256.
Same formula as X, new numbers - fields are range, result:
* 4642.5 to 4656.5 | 264.7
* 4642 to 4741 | 279.1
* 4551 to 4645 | 281.1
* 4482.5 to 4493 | 267.5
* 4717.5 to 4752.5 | 287.1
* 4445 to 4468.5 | 262.7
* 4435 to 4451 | 267.2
